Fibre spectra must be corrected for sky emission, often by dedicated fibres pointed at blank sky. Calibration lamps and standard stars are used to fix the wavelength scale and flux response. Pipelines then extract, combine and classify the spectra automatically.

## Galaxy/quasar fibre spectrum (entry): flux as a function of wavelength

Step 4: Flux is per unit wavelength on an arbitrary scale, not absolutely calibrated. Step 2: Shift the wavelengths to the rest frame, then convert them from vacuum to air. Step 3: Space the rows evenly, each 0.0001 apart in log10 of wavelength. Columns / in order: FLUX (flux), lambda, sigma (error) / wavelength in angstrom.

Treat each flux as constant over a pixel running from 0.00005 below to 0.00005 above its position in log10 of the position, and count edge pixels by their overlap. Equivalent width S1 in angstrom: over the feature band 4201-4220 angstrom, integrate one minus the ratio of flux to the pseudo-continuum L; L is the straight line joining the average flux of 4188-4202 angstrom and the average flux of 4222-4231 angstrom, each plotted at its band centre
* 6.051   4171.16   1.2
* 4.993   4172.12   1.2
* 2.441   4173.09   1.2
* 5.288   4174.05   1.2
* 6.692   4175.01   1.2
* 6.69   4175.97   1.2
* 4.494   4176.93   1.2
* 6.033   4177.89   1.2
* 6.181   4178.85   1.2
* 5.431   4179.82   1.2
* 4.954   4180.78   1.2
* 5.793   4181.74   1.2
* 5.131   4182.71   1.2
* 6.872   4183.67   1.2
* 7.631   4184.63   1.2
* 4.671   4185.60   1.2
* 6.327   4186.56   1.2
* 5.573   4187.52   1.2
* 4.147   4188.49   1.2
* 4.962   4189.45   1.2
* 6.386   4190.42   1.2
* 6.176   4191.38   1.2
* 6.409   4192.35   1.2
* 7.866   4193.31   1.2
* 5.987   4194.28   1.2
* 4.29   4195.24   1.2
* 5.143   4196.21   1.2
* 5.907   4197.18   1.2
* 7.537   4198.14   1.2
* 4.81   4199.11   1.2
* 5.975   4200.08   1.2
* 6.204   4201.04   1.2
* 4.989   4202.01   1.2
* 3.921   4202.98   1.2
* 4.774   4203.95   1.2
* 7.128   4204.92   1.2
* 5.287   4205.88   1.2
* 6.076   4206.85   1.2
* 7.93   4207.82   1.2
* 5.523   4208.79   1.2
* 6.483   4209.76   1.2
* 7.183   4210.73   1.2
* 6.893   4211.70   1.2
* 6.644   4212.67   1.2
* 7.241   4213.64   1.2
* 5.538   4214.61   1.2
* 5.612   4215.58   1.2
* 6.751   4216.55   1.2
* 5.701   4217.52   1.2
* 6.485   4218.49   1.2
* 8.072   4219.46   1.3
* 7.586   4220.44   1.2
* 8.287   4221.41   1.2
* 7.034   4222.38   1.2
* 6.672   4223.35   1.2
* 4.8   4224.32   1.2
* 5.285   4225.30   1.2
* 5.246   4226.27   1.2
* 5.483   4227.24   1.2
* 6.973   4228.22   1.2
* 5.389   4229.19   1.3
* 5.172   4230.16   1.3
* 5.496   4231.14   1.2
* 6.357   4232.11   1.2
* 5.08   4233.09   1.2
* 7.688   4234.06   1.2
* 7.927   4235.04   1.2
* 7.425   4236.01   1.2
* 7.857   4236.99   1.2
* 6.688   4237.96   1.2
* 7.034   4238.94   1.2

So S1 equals -1.4 angstrom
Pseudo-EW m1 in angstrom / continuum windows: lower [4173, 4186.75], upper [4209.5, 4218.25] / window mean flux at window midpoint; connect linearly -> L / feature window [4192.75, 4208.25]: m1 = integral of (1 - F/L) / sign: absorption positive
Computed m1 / 0.76 angstrom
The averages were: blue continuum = 5.72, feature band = 5.86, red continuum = 6.45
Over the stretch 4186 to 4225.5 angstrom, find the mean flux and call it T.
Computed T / 6.14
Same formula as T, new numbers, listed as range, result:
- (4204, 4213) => 6.48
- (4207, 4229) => 6.5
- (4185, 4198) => 5.75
